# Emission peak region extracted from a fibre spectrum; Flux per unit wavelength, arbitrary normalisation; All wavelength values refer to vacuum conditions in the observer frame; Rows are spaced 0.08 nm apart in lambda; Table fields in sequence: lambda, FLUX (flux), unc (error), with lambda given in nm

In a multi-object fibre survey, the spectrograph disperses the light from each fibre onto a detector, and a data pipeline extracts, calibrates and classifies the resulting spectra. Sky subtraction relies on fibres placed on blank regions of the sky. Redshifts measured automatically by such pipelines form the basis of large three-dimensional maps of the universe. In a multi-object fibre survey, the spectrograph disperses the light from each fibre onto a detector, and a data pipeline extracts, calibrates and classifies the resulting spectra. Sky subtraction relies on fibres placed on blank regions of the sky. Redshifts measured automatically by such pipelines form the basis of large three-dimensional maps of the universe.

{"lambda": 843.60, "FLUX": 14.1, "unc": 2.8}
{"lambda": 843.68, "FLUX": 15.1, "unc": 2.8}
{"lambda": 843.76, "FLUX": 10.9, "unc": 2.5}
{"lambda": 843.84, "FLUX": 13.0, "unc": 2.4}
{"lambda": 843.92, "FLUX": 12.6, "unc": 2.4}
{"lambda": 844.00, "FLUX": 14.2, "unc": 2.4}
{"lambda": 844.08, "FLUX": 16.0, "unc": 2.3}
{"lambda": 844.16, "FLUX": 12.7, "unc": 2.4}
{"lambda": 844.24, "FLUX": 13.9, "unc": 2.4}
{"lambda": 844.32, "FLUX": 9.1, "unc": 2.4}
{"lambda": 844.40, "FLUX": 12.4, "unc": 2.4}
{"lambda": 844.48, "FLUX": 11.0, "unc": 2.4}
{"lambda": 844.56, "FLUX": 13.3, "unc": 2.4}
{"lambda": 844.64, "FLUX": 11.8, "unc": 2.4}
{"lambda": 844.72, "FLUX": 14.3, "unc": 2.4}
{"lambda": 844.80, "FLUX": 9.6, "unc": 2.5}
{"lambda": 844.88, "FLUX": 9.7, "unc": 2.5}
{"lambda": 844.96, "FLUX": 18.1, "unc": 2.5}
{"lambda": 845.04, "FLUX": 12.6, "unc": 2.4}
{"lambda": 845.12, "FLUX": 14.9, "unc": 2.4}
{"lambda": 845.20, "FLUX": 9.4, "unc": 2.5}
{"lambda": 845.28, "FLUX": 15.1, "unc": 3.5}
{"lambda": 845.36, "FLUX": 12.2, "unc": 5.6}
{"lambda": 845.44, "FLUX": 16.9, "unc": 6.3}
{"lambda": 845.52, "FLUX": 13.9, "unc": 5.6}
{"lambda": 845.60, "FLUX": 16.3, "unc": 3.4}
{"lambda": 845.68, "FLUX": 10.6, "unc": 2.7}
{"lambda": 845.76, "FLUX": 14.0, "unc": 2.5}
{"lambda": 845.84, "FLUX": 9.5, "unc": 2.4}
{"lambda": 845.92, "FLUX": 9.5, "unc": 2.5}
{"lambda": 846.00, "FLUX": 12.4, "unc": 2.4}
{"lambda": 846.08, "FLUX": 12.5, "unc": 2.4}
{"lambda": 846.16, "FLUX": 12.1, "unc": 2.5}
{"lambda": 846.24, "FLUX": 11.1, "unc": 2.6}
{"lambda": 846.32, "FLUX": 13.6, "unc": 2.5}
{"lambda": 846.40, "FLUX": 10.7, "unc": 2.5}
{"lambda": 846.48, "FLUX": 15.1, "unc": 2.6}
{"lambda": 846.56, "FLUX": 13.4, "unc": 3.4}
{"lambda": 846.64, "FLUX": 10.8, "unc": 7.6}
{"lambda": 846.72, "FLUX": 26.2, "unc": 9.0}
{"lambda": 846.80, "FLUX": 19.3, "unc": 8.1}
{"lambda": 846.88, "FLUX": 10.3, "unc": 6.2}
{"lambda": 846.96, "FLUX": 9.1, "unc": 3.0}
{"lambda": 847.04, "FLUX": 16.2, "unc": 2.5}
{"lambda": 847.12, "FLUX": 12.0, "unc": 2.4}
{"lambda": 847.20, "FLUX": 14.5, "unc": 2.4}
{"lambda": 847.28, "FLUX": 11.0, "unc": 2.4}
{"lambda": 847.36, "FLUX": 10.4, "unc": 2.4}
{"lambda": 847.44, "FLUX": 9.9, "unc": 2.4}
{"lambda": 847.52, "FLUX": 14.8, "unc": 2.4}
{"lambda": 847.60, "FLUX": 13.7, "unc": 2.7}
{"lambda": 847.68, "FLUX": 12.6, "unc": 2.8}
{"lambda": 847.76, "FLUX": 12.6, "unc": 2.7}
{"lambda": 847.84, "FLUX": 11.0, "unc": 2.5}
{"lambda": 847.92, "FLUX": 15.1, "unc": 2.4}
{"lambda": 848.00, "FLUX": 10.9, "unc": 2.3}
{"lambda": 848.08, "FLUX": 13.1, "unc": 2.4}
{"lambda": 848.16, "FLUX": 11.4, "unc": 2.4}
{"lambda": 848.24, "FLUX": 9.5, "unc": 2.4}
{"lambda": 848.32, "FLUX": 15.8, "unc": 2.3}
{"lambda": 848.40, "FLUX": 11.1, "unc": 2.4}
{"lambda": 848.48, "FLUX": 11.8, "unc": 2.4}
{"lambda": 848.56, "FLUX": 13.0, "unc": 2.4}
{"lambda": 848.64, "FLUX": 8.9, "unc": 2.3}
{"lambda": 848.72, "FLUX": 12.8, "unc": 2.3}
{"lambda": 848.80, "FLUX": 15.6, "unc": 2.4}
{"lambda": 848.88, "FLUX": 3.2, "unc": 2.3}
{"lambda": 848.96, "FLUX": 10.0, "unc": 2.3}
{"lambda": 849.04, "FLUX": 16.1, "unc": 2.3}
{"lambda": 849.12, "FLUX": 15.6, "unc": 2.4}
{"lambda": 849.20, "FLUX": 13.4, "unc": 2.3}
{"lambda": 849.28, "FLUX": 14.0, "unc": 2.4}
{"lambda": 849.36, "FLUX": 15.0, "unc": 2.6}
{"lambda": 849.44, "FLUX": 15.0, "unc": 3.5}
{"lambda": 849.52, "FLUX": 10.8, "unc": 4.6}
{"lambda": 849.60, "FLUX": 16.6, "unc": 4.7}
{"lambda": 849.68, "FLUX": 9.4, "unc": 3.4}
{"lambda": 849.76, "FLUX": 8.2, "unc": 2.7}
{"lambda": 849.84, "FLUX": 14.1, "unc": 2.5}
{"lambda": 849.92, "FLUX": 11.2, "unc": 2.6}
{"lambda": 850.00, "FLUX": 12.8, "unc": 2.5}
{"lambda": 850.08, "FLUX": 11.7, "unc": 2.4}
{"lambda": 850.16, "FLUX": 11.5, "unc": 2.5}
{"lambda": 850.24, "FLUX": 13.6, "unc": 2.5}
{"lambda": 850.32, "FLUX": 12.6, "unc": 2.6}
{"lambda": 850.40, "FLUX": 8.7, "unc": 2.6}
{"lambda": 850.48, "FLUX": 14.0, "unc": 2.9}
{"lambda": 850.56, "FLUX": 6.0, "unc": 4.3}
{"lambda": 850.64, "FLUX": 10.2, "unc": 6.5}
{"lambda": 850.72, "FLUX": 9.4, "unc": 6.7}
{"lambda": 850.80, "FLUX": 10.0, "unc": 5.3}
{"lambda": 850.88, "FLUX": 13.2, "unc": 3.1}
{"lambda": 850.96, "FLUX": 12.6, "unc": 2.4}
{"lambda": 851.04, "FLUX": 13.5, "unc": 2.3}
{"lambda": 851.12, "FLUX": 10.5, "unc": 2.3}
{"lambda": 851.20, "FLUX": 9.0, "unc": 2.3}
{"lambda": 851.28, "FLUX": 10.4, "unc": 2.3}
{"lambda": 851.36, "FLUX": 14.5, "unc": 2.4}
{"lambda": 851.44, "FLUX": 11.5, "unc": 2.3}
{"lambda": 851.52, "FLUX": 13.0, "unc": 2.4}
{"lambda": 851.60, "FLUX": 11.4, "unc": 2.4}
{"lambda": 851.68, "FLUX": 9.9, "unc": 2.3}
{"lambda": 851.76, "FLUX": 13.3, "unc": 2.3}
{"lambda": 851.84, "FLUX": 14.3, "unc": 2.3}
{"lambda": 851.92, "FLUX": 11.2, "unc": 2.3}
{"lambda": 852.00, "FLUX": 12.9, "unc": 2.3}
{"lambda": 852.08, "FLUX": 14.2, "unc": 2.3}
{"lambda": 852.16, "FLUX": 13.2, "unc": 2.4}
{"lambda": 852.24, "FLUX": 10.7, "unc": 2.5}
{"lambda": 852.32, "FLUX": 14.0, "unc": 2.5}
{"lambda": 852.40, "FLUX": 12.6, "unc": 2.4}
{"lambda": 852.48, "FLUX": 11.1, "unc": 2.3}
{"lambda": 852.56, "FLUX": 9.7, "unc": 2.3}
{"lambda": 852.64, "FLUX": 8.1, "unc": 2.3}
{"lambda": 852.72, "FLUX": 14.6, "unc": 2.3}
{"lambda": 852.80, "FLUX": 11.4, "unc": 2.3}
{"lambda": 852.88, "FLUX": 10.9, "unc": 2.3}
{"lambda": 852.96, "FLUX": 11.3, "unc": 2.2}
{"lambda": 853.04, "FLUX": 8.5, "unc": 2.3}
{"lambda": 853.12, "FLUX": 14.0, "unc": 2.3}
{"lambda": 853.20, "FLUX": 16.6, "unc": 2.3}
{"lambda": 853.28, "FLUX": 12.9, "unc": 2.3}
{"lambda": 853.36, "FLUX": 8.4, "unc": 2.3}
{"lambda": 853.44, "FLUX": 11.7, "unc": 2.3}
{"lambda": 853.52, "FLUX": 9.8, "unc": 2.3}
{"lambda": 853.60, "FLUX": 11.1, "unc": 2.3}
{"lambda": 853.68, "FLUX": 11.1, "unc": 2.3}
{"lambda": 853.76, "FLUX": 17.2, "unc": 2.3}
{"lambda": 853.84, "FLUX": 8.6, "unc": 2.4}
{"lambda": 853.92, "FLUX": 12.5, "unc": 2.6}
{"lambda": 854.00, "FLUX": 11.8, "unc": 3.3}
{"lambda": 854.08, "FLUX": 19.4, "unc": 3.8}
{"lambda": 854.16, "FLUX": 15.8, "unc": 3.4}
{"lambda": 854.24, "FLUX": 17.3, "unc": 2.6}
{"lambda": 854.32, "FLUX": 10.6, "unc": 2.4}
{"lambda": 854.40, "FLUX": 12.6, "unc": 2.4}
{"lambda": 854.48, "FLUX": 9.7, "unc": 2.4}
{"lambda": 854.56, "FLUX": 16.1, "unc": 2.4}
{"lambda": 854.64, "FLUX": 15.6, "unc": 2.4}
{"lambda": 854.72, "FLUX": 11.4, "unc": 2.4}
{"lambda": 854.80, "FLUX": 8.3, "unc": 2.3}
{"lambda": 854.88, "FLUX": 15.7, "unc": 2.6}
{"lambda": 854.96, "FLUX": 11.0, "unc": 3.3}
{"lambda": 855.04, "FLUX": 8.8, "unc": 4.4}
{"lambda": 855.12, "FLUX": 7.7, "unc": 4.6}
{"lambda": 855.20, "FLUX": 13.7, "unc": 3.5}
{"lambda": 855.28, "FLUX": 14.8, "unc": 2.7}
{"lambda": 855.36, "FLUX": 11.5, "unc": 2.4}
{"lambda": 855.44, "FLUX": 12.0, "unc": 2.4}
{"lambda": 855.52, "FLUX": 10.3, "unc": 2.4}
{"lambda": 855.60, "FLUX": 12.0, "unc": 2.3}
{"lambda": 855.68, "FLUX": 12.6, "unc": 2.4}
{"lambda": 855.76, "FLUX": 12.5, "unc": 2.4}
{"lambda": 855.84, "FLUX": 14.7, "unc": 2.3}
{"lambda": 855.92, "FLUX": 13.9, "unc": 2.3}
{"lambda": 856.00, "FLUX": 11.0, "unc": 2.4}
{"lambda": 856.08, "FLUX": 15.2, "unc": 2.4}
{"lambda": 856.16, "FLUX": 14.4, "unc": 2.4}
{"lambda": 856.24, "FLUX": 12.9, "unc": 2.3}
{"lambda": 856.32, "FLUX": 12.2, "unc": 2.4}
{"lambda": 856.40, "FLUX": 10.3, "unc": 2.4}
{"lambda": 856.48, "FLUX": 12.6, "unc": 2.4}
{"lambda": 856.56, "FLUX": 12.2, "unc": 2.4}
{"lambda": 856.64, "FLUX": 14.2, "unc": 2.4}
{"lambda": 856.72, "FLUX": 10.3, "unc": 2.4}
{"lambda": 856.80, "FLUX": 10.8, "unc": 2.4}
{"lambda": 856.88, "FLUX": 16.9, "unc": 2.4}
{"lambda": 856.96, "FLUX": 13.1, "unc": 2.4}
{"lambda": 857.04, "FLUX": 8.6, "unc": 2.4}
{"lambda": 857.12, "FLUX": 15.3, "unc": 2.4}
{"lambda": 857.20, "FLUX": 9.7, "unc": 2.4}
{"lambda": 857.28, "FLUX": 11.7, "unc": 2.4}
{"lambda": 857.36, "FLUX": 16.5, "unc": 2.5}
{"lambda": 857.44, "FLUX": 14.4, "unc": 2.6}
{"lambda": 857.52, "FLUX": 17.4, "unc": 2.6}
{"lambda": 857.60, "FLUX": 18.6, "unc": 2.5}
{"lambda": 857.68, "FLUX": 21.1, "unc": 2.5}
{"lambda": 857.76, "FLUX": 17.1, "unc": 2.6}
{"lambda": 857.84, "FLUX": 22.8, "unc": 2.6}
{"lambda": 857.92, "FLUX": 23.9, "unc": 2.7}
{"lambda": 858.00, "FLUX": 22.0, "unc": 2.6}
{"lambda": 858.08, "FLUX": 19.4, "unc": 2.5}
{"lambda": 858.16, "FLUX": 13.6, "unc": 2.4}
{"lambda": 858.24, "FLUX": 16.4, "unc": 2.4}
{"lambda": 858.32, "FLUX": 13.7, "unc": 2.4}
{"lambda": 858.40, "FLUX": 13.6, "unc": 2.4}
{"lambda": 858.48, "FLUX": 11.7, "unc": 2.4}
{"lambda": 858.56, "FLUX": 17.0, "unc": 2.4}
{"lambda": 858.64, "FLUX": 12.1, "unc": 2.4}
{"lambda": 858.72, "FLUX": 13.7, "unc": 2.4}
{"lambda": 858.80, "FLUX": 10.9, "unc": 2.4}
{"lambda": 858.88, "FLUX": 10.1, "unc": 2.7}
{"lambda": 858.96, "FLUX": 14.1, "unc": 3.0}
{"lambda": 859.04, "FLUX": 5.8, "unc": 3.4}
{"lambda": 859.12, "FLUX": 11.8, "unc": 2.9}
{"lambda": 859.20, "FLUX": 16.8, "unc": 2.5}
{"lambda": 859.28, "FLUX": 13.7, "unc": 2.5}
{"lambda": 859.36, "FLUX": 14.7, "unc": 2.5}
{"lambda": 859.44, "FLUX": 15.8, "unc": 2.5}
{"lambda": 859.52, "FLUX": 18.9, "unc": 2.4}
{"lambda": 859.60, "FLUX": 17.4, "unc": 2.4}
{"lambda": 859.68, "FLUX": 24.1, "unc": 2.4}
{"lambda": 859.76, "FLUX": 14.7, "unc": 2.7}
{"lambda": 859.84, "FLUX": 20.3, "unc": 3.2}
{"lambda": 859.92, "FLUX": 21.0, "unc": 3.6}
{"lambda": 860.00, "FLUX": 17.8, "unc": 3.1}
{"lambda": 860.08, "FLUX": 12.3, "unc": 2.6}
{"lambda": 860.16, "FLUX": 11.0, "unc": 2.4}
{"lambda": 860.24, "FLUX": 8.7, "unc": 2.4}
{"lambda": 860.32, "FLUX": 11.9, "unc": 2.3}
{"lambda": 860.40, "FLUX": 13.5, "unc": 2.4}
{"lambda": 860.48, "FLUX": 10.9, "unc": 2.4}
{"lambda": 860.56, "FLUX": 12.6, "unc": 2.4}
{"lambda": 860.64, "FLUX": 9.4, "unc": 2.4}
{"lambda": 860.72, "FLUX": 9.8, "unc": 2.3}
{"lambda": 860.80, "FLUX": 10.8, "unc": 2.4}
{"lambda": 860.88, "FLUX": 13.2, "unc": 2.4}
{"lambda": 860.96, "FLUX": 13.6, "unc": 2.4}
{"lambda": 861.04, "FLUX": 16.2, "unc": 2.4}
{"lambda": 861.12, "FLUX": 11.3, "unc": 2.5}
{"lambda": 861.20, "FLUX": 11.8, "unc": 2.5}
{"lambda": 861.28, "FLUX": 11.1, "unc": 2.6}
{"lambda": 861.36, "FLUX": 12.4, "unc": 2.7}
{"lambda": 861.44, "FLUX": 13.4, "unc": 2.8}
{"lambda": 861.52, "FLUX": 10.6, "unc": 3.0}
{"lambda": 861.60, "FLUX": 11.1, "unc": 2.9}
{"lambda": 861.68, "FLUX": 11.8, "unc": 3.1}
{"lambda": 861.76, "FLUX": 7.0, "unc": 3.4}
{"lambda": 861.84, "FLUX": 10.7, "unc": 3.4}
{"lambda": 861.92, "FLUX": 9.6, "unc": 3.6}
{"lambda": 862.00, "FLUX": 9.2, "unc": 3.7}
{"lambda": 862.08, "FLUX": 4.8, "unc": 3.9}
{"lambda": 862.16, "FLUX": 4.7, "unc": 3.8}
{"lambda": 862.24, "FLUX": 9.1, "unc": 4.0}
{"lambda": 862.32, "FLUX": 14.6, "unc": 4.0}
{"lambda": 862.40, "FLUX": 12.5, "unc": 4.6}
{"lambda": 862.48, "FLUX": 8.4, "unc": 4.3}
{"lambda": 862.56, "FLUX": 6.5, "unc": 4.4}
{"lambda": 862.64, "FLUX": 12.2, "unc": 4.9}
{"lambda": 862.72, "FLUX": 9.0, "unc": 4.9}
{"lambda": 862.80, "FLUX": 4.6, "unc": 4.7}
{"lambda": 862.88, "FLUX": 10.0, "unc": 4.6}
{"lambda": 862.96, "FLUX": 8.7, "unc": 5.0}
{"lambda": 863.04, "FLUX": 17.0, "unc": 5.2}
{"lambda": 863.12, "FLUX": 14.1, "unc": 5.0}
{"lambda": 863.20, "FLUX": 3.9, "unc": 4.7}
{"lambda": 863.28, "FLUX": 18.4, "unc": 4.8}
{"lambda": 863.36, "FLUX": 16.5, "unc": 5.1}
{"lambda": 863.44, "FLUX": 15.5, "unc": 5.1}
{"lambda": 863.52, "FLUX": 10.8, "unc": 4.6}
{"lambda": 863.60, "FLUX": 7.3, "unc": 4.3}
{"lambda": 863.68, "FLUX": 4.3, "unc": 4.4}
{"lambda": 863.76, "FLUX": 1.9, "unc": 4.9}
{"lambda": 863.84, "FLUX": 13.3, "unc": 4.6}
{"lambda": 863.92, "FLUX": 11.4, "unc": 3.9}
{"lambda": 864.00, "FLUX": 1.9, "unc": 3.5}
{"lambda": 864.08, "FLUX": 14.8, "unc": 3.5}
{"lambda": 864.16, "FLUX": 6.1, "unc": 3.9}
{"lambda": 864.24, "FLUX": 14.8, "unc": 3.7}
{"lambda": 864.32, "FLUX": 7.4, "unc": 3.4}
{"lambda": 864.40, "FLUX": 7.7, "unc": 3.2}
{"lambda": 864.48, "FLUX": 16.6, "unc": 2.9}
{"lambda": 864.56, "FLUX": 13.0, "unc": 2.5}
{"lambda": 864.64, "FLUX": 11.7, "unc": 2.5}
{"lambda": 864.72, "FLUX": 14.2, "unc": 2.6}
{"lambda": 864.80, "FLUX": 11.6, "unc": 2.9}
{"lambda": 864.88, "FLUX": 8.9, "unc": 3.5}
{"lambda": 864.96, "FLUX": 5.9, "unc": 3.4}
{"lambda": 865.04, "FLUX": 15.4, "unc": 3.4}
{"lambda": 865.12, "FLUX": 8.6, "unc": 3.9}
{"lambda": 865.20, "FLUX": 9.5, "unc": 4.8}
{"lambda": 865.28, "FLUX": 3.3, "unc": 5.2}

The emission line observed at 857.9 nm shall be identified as [S II] 6716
